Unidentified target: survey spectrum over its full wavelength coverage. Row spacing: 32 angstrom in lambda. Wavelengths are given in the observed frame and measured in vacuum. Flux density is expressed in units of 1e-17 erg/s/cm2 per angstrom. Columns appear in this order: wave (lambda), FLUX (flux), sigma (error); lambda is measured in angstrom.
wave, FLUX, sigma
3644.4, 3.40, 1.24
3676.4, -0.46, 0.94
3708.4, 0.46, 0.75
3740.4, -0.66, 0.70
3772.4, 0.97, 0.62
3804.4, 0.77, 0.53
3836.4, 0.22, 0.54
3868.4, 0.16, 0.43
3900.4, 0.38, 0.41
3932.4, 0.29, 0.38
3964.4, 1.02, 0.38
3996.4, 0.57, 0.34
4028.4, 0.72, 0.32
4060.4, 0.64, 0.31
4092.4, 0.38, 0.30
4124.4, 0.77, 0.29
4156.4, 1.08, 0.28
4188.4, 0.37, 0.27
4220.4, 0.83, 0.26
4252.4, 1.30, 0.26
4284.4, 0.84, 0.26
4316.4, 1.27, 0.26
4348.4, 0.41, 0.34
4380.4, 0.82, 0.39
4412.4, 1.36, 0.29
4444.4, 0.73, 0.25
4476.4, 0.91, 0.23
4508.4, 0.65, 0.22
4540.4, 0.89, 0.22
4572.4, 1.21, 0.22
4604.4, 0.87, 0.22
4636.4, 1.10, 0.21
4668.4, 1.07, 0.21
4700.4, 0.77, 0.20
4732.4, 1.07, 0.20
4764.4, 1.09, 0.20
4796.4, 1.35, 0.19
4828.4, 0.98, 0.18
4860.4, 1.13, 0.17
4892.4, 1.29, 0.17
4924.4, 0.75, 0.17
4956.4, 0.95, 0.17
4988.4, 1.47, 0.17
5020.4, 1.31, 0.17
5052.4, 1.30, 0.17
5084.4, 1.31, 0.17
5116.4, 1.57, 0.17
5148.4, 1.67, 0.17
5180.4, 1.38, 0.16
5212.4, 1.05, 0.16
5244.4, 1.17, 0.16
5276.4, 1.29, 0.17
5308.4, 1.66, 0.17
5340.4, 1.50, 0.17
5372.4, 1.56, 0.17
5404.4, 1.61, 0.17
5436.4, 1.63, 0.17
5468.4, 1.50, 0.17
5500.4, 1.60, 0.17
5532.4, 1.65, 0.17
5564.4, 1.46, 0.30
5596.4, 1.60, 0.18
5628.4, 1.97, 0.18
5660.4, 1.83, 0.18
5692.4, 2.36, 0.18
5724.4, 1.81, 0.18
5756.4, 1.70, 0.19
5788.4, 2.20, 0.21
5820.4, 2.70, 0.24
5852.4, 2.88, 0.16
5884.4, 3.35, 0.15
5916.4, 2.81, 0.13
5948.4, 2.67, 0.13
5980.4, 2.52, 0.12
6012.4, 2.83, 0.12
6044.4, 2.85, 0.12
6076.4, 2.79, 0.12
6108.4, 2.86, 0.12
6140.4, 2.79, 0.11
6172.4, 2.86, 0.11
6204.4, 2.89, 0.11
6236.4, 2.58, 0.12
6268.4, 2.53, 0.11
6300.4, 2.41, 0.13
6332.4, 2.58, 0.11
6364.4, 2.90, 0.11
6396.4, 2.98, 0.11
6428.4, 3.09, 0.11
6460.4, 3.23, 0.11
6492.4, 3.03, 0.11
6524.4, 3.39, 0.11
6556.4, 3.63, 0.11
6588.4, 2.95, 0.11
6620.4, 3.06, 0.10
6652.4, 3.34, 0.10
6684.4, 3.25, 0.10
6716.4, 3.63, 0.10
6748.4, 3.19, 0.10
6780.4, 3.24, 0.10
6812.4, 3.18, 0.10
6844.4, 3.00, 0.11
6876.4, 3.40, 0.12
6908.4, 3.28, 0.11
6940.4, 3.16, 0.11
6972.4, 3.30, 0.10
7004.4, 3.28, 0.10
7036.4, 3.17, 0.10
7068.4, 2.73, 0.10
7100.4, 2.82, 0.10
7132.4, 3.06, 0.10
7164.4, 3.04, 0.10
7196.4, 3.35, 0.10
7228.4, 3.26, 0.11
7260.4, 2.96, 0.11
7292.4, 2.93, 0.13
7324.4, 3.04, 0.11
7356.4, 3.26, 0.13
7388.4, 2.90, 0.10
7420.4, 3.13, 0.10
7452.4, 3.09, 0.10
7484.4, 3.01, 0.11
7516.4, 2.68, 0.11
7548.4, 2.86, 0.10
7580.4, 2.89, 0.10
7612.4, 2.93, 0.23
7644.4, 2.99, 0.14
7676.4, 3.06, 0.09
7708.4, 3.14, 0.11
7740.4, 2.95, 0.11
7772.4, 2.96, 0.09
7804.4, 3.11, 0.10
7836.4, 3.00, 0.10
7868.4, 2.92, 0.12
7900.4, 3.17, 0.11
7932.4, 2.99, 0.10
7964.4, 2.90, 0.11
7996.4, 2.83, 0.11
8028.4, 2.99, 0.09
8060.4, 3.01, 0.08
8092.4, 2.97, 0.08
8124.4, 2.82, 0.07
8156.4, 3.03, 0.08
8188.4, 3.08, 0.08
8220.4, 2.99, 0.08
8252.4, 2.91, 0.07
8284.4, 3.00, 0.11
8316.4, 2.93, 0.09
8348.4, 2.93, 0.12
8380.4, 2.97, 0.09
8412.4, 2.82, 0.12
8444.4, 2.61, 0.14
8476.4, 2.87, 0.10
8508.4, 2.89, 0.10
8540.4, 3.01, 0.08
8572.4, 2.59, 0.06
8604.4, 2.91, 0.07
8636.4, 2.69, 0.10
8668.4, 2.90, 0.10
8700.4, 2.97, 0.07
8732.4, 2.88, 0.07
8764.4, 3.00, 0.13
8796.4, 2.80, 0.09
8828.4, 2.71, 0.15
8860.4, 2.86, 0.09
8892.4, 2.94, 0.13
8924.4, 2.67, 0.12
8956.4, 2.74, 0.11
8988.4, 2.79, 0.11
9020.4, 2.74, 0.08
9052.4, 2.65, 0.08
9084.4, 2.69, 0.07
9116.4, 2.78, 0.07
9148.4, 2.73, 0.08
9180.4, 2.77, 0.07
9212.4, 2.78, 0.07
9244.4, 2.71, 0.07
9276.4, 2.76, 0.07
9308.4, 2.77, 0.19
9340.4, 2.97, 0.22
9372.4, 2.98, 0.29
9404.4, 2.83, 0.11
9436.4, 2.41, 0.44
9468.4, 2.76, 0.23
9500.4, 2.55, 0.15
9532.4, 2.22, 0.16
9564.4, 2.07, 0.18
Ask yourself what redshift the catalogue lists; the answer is 0.454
